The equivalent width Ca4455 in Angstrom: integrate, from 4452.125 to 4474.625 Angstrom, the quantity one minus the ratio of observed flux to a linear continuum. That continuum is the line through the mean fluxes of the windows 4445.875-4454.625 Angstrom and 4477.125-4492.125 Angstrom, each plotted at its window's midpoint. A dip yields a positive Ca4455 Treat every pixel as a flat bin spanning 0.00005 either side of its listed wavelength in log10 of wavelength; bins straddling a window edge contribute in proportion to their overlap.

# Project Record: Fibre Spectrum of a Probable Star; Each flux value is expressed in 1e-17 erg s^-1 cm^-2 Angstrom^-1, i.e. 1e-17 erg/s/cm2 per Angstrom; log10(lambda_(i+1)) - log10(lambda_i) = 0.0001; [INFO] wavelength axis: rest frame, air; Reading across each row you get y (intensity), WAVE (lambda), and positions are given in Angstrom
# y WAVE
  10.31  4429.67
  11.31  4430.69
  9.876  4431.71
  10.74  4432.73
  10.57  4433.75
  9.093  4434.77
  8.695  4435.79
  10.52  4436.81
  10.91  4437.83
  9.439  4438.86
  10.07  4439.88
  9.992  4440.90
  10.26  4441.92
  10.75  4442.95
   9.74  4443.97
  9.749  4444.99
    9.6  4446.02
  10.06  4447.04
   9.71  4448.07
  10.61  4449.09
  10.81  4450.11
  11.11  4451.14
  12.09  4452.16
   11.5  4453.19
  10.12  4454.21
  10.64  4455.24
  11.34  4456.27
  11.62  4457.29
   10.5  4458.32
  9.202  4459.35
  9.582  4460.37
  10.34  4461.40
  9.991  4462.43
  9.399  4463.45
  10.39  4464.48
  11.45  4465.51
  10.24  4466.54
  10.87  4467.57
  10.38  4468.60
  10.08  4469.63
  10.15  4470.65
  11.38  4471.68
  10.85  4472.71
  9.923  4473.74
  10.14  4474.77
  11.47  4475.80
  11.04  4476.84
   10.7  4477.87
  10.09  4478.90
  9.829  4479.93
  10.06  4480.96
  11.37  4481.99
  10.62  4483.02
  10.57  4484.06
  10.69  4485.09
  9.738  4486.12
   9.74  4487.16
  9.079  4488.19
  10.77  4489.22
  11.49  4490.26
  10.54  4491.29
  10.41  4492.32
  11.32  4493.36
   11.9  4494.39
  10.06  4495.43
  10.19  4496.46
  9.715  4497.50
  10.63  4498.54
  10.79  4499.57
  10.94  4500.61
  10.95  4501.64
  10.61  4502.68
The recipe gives 0.14 Angstrom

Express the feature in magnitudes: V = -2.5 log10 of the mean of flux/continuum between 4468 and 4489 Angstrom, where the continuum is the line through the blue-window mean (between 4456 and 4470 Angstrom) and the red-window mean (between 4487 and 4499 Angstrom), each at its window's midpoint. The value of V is 0.004 mag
